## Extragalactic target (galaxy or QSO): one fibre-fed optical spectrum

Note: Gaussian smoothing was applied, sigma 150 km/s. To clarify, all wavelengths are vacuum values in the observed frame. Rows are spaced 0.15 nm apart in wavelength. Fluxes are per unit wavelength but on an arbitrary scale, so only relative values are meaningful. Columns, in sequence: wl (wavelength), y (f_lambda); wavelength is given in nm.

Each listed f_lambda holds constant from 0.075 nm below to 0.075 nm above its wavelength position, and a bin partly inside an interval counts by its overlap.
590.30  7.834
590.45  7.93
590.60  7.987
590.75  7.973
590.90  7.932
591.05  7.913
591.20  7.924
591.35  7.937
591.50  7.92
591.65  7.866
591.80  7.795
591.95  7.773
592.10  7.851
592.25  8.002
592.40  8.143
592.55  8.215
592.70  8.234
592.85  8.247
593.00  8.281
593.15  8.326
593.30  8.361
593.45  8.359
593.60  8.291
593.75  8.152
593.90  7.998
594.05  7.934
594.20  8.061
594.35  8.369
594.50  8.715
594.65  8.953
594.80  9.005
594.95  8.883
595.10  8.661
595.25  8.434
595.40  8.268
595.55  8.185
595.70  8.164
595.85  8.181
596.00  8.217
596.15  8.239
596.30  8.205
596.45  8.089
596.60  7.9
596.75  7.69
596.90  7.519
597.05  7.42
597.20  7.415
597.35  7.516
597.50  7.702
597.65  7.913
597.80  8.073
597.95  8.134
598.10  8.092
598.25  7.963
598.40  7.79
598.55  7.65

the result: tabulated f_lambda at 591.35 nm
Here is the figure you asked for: 7.937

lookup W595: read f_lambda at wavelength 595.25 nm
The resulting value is 8.434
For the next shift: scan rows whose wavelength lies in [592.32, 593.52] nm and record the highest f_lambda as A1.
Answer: 8.361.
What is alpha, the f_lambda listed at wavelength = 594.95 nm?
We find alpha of 8.883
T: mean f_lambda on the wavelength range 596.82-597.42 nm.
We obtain 7.47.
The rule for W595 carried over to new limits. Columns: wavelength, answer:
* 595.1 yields 8.661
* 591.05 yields 7.913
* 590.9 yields 7.932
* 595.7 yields 8.164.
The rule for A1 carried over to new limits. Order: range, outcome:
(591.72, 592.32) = 8.002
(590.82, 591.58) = 7.937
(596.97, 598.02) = 8.134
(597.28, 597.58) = 7.702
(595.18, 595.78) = 8.434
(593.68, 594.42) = 8.369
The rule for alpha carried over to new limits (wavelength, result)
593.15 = 8.326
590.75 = 7.973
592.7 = 8.234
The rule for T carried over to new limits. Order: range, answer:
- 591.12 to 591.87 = 7.89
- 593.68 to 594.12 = 8.03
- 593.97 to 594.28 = 8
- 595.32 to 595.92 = 8.2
